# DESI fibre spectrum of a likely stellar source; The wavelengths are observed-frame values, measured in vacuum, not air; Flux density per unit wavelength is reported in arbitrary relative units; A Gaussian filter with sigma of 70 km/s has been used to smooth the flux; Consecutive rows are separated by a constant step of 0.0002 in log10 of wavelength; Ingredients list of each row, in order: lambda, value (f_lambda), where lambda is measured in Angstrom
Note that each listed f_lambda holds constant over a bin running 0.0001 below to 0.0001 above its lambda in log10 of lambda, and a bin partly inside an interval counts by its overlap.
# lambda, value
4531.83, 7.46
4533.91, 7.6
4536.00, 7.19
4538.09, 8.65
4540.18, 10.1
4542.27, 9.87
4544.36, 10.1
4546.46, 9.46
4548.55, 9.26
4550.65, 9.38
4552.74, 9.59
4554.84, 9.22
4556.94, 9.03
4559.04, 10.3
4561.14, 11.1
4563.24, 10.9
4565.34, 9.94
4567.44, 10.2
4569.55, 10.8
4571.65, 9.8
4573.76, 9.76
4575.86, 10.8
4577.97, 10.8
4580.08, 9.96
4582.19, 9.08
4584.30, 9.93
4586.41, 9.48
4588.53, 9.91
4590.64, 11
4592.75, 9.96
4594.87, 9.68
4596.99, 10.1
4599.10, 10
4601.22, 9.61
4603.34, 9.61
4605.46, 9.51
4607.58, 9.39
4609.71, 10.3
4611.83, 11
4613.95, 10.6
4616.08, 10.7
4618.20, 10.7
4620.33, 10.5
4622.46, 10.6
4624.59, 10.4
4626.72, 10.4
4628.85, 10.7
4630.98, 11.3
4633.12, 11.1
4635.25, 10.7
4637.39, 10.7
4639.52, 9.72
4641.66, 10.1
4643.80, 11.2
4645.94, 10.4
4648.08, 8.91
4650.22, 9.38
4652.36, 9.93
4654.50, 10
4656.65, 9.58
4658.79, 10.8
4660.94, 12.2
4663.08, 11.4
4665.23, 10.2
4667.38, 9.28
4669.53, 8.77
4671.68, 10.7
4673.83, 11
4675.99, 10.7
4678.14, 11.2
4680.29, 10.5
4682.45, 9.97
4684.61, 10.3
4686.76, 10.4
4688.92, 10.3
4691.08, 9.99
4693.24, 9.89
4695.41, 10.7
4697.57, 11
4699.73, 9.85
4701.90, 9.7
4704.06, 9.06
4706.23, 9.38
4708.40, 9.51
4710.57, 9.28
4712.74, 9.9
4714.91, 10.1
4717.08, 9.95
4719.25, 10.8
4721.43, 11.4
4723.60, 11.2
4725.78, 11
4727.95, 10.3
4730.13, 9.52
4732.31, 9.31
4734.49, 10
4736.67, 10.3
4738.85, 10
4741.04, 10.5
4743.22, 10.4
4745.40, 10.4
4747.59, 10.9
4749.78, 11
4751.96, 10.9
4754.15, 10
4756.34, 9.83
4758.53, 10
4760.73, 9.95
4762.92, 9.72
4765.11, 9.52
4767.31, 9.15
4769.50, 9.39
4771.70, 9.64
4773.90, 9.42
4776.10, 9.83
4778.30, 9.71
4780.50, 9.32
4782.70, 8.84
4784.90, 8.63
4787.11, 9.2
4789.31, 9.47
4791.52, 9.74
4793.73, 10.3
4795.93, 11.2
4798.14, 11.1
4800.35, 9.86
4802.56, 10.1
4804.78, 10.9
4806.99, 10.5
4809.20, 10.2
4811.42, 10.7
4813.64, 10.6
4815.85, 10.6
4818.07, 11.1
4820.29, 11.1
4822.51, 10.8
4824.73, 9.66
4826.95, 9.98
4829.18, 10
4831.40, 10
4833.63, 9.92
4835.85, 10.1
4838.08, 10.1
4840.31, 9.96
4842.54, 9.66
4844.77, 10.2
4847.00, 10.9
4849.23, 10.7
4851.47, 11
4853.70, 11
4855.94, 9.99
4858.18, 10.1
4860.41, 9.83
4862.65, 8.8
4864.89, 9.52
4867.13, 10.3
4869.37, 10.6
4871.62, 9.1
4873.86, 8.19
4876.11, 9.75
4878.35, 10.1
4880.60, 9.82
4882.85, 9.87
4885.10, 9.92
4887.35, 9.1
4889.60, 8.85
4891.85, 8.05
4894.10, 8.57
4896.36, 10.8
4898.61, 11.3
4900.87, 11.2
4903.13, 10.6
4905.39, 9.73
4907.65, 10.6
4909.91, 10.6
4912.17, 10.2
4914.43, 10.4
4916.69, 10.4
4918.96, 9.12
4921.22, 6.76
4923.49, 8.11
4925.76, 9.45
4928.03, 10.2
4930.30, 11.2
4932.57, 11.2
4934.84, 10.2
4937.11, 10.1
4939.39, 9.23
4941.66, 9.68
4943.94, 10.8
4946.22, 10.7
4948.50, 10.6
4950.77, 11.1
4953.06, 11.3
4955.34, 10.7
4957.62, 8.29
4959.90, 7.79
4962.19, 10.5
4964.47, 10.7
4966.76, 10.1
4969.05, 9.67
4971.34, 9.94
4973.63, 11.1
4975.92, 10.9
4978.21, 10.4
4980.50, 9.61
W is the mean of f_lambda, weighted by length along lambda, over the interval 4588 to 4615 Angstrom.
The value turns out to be 10.1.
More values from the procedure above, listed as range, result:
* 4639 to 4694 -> 10.3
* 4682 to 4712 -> 9.95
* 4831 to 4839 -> 10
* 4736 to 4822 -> 10.1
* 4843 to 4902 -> 9.9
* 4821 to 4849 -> 10.1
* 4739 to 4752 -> 10.6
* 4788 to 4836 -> 10.4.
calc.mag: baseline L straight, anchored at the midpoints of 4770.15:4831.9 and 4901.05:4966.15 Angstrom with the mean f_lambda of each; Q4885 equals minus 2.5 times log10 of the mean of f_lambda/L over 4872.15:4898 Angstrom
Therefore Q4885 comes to 0.07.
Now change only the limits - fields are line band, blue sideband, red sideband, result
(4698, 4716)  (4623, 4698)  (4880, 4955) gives 0.07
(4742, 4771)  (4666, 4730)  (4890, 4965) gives 0.01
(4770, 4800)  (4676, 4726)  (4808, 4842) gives 0.06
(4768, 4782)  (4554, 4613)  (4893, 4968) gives 0.06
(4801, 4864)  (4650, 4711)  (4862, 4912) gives -0.04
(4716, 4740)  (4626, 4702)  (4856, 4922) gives -0.02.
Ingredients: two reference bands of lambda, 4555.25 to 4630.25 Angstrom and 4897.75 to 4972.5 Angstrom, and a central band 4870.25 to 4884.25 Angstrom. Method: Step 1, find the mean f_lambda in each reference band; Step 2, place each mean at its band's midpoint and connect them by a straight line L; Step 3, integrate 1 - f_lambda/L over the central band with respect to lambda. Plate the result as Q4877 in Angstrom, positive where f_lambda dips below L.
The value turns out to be 0.8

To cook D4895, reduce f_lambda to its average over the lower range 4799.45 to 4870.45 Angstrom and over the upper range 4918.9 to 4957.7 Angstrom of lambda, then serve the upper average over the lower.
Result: 0.97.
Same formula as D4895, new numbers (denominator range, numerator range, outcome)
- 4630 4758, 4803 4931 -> 0.97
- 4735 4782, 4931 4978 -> 1.03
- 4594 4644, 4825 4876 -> 0.97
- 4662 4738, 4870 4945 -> 0.96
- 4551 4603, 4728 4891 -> 1.00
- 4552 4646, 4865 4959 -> 0.97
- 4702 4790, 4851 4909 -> 0.99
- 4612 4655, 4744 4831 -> 0.97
